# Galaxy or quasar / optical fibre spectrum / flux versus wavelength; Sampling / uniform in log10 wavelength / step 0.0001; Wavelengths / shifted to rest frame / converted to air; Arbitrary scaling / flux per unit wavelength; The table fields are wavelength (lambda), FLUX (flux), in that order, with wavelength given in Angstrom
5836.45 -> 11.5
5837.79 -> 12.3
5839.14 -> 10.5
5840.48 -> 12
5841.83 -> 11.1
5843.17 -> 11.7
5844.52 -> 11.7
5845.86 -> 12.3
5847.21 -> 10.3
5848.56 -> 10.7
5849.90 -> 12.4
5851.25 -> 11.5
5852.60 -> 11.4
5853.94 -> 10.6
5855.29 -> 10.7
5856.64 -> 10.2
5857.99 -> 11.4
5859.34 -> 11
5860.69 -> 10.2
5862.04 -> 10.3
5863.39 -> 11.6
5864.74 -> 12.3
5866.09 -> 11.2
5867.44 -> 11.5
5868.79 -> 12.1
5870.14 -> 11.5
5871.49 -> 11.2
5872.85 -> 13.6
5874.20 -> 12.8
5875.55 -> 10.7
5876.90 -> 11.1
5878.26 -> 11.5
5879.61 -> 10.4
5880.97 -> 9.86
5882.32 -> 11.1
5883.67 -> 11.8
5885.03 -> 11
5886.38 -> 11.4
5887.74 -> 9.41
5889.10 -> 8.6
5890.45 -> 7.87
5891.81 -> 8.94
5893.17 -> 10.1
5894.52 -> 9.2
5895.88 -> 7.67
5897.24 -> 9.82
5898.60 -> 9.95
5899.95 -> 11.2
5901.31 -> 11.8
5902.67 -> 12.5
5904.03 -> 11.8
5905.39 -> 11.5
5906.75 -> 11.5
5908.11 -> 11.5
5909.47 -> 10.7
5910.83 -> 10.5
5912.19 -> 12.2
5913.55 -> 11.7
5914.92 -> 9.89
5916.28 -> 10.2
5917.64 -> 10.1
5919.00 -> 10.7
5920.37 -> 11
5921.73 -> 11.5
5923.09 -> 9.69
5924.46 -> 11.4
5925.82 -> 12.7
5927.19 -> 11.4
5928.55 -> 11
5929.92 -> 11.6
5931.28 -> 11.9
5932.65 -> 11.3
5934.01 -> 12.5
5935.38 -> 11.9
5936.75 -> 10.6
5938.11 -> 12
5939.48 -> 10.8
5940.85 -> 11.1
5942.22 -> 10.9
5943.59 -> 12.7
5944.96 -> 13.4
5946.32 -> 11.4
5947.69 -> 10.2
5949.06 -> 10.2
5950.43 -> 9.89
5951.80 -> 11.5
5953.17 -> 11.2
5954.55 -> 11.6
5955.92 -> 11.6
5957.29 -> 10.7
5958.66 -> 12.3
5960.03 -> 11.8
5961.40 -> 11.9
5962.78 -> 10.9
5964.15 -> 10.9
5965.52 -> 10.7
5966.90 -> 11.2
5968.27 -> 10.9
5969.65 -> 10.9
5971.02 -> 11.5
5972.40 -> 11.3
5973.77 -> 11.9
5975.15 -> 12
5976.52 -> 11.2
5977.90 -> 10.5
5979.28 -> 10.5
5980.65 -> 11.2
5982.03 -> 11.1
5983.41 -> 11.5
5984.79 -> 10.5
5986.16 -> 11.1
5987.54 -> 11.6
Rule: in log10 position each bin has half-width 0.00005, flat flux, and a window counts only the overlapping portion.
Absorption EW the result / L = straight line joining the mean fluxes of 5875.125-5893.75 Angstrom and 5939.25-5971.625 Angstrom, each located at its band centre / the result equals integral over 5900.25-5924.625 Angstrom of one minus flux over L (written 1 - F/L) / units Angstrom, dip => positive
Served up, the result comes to -1.1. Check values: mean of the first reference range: 10.3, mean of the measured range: 11.1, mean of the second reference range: 11.3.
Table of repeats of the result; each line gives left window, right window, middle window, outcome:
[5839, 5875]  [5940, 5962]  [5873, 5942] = 3.10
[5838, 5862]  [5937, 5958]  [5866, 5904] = 1.62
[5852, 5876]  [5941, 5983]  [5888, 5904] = 2.07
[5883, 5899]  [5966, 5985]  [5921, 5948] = -2.84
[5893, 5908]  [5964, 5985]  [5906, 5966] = -1.94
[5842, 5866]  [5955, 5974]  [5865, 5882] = -0.38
